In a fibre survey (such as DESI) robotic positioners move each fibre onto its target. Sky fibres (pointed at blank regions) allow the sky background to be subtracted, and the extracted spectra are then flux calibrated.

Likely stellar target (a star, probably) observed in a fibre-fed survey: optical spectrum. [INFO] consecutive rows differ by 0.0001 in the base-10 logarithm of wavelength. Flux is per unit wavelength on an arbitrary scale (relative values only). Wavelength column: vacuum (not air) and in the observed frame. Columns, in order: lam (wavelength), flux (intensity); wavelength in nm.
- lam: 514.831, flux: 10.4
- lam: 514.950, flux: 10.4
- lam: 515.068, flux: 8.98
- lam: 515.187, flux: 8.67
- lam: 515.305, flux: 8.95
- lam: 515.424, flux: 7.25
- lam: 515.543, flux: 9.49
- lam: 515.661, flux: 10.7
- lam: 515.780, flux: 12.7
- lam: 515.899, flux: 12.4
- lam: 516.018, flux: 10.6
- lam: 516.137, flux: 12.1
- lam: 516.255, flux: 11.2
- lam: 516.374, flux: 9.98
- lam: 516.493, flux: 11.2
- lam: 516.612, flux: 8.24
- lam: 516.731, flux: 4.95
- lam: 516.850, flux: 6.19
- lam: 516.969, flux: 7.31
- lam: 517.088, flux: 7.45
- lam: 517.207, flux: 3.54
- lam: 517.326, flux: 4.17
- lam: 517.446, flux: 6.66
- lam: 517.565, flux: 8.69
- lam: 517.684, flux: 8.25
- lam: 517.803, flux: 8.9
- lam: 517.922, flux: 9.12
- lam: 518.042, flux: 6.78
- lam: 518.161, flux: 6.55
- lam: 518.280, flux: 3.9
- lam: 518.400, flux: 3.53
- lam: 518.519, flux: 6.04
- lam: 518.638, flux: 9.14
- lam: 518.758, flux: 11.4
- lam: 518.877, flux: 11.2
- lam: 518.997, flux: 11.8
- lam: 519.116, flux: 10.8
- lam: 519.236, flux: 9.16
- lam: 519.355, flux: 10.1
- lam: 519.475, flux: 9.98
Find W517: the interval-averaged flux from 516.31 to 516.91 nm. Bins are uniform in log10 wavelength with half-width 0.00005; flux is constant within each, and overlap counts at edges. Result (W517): 8.13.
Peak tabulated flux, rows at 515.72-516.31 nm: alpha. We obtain 12.7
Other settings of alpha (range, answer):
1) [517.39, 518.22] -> 9.12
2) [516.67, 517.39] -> 7.45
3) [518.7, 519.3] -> 11.8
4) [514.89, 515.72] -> 10.7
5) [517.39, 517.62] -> 8.69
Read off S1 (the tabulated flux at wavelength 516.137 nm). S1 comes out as 12.1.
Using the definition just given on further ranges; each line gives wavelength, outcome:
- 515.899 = 12.4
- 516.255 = 11.2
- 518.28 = 3.9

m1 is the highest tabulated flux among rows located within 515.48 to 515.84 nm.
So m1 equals 12.7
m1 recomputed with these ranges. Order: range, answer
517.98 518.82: 11.4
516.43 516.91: 11.2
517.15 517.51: 6.66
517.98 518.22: 6.78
